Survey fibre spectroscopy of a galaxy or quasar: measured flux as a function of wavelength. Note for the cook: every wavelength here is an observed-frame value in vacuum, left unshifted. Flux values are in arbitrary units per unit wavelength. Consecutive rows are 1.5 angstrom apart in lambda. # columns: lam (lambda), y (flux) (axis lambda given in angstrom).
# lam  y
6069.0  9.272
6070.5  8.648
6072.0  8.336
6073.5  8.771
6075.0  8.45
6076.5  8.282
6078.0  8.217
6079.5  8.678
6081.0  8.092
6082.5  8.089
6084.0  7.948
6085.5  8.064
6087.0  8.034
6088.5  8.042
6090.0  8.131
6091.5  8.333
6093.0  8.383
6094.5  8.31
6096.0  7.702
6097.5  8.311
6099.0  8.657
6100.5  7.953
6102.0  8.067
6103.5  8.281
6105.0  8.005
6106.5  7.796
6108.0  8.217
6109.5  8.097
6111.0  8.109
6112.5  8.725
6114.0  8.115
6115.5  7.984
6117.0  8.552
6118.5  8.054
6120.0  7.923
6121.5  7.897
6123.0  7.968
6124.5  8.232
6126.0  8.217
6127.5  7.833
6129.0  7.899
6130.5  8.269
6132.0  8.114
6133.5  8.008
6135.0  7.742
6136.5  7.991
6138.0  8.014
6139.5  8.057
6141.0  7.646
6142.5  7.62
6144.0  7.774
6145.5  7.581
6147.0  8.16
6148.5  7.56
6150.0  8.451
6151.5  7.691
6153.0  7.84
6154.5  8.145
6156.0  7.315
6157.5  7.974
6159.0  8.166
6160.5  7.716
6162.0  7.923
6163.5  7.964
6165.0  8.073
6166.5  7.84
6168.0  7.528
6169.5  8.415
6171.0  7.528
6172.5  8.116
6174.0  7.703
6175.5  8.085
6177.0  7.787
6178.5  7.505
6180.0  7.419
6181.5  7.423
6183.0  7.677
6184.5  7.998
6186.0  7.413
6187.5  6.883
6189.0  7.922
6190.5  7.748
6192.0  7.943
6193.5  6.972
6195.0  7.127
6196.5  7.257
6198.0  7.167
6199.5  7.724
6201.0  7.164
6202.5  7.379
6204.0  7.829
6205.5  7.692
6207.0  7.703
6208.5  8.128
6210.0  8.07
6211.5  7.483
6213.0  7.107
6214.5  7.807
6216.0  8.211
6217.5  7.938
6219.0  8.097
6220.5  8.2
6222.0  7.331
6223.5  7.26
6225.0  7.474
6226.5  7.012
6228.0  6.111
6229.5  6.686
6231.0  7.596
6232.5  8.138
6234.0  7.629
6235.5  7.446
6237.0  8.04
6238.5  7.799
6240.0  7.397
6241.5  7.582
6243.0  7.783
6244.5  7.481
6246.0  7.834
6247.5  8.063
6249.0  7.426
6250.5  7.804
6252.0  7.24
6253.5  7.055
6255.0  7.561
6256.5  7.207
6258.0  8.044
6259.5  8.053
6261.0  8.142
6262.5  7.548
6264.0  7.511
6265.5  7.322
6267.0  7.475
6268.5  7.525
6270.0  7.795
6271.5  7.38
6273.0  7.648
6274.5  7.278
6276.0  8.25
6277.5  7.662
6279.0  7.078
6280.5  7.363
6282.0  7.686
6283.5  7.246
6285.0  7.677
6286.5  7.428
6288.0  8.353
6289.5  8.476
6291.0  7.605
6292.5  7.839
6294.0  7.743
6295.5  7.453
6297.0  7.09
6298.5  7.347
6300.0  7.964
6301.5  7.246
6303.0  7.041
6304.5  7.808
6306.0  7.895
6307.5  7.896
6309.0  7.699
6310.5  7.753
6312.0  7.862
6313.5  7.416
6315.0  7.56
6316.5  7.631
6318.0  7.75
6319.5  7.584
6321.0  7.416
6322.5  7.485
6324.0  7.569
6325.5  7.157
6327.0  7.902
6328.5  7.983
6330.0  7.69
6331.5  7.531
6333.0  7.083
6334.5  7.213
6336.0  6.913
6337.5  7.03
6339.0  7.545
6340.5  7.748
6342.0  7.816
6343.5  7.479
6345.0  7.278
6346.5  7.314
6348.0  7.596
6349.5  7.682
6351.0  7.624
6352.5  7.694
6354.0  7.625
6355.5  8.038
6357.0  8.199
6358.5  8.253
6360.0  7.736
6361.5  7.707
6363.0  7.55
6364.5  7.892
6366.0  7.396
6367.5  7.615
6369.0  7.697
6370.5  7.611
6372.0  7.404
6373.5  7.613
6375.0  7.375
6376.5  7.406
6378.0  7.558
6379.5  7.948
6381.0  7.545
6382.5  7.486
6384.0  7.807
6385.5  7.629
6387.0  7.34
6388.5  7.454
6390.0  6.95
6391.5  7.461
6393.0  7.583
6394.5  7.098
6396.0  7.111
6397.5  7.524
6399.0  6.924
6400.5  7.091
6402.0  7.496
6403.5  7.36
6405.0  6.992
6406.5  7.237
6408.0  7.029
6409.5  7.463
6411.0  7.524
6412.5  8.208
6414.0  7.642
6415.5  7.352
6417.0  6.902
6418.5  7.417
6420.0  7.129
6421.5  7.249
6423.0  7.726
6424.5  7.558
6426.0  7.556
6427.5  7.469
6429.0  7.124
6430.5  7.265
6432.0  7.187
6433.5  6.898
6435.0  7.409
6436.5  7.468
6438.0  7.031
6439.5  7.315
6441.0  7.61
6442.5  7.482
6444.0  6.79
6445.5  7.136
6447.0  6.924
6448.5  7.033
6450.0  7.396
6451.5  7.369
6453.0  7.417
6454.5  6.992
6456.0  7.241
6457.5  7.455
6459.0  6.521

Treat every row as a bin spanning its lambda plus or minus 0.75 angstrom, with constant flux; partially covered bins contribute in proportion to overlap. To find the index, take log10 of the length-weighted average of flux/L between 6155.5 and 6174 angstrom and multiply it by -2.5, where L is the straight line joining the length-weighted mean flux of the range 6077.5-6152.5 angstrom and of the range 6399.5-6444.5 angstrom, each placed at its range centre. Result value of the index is 0.01 mag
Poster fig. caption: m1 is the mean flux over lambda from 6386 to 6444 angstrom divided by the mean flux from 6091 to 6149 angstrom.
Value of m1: 0.9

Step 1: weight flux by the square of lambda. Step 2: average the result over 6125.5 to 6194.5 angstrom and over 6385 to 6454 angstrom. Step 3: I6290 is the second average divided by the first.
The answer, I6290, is 1.0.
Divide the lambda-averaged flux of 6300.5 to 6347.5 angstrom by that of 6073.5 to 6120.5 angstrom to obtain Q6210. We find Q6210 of 0.92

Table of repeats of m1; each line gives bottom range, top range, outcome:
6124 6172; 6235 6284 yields 0.96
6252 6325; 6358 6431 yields 0.98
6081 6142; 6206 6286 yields 0.94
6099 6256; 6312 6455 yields 0.96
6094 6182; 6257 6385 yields 0.96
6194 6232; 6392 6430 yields 0.98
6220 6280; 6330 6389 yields 1.00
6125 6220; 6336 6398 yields 0.97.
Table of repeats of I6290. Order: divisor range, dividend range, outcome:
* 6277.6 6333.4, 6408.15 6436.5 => 1.01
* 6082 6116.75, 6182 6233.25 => 0.96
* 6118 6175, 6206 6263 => 0.99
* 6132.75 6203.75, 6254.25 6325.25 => 1.03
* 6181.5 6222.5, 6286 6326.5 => 1.03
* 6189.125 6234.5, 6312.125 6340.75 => 1.03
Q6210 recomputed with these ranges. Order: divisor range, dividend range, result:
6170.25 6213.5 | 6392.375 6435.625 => 0.97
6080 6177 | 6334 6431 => 0.93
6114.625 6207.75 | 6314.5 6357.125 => 0.97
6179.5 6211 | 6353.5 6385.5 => 1.02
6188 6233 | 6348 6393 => 1.01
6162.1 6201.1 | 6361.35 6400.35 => 0.98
